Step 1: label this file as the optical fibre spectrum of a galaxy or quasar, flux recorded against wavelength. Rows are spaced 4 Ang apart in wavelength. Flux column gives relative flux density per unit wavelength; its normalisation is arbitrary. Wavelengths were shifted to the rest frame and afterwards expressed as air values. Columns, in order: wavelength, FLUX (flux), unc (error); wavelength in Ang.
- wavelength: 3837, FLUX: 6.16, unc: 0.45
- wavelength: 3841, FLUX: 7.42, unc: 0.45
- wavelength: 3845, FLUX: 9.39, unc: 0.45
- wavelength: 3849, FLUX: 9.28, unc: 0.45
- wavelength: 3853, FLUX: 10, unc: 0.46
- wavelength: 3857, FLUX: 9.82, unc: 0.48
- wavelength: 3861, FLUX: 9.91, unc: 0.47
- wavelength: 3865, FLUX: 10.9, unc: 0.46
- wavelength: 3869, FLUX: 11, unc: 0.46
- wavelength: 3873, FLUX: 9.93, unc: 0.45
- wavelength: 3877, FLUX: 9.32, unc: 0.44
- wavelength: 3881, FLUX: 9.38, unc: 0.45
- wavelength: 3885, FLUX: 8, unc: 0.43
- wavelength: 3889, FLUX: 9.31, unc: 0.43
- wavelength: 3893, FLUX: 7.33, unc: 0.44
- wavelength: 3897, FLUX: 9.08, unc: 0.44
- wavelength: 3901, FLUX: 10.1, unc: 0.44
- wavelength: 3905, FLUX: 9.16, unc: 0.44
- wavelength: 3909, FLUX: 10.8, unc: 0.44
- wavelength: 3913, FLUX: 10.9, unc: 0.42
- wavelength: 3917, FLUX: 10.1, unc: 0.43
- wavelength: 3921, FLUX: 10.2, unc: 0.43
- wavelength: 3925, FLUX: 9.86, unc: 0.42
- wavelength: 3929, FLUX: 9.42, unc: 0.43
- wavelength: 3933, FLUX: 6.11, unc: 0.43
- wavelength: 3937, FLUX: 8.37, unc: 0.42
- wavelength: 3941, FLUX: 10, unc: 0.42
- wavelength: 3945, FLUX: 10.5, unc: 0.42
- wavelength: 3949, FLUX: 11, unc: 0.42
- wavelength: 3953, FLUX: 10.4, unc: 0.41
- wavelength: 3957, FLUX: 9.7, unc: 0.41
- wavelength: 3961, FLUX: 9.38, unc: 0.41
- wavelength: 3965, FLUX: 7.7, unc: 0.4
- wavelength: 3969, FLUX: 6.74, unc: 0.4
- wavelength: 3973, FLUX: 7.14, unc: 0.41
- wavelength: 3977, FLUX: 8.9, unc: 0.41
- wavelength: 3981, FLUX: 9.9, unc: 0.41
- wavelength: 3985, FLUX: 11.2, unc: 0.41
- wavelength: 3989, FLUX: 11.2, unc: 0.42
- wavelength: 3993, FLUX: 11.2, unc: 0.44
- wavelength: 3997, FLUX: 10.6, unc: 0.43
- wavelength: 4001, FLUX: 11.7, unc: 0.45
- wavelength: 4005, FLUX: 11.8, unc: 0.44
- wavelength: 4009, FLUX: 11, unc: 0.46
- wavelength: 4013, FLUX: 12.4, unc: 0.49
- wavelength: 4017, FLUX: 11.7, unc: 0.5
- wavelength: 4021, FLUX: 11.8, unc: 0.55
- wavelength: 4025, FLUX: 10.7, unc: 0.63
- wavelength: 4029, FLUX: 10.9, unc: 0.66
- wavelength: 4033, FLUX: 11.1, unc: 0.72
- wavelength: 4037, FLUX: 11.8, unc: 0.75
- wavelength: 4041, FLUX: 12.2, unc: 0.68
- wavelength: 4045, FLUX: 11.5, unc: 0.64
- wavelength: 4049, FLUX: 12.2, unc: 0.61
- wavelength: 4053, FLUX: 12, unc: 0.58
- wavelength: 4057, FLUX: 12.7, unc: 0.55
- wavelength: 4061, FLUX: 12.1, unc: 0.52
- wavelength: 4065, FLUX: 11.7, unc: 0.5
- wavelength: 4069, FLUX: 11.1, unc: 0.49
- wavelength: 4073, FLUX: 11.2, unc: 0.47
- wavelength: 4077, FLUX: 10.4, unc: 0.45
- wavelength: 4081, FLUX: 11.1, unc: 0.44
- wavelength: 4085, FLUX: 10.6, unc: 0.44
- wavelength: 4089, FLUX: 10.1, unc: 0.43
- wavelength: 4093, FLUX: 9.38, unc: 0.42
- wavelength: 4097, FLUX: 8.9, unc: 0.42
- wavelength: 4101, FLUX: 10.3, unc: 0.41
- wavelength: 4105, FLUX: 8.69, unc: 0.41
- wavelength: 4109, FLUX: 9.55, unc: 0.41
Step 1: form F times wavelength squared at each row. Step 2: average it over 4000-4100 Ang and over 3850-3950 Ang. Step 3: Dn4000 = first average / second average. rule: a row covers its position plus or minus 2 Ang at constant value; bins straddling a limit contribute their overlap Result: 1.3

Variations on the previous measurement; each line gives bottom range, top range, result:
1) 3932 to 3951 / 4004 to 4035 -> 1.27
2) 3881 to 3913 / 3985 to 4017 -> 1.30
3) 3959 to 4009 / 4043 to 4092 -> 1.20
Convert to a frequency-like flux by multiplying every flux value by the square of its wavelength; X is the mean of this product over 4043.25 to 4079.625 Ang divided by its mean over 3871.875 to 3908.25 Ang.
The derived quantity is 1.39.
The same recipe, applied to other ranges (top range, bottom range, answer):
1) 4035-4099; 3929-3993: 1.27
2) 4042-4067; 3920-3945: 1.41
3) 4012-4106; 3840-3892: 1.29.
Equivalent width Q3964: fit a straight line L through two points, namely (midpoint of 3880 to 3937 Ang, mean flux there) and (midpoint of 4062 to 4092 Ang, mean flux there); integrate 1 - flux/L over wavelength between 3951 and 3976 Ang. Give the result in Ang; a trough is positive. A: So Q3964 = 3.16 Ang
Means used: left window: 9.23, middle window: 8.53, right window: 10.9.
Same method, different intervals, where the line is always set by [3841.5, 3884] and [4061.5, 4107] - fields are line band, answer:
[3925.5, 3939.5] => 2.4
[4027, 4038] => -1.1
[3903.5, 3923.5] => -0.7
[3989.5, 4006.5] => -2.0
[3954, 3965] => 0.8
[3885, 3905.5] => 2.0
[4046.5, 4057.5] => -2.1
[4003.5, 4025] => -3.1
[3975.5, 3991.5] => -0.4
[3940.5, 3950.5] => -0.6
